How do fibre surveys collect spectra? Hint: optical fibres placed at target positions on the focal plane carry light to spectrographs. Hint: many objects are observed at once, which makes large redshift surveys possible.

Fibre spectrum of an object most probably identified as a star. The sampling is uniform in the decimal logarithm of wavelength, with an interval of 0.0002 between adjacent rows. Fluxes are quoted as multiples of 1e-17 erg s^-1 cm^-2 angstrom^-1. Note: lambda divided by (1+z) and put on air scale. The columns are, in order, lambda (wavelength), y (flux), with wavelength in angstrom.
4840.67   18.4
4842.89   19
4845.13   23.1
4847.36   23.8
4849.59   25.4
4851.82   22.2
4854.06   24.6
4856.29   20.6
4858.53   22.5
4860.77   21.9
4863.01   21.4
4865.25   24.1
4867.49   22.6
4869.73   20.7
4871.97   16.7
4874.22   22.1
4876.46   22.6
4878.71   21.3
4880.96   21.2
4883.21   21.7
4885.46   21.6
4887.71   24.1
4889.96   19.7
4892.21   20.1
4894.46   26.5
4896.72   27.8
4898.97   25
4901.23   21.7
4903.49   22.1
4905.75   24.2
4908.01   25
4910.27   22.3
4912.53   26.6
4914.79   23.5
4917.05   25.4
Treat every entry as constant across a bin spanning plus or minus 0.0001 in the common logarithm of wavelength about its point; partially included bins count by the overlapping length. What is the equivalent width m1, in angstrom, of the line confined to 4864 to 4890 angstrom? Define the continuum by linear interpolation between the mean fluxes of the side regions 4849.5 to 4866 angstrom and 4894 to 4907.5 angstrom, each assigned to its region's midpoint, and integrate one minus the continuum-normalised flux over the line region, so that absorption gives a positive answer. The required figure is 2.0 angstrom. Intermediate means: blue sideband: 22.6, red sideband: 24.5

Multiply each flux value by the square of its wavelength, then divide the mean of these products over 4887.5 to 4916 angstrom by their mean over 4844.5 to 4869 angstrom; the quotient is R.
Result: 1.06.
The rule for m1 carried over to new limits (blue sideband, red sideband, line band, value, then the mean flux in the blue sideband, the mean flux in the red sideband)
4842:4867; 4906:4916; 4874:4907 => 1.30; 22.6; 24.4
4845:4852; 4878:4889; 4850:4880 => 1.47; 23.9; 22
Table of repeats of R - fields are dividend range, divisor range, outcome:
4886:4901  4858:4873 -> 1.12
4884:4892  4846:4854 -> 0.92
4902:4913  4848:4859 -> 1.05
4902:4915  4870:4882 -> 1.17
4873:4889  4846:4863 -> 0.97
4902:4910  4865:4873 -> 1.15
